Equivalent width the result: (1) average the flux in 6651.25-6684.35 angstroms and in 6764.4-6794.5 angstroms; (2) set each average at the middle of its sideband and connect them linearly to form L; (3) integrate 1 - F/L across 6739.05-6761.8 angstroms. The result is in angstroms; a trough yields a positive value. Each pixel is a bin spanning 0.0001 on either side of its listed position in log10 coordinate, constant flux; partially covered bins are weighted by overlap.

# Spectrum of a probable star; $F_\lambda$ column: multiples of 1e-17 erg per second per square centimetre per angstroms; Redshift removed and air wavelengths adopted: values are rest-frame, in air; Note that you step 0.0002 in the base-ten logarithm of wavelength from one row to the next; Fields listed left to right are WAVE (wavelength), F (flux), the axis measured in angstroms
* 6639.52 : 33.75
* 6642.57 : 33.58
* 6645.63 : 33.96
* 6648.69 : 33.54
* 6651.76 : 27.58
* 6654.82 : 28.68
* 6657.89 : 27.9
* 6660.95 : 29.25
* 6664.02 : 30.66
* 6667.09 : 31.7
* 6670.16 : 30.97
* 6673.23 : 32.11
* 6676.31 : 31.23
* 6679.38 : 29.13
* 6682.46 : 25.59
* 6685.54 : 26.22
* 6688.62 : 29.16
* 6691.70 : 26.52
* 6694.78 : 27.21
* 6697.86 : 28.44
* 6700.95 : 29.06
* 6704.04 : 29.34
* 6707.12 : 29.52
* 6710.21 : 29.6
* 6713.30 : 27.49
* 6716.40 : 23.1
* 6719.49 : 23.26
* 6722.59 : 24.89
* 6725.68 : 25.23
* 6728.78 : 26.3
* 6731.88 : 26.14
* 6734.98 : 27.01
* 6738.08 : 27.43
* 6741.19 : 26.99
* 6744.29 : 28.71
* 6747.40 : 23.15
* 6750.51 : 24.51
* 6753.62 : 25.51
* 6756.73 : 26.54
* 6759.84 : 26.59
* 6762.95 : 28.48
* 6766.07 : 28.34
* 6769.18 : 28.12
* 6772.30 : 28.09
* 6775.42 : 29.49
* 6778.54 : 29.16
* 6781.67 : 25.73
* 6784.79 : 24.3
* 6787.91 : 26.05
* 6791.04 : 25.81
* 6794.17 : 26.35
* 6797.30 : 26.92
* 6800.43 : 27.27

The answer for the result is 1.4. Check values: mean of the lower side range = 29.6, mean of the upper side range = 27.2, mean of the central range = 26.1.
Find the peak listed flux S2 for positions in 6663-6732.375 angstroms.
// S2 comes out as 32.11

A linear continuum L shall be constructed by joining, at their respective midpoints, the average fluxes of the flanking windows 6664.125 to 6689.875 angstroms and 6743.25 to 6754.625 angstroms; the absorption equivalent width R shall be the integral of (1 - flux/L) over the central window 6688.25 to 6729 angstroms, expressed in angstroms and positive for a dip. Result 1.0 angstroms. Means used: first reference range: 29.6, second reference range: 25.3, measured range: 27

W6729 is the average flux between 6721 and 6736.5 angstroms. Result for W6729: 25.9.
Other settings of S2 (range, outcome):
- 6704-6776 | 29.6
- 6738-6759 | 28.71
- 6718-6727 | 25.23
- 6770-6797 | 29.49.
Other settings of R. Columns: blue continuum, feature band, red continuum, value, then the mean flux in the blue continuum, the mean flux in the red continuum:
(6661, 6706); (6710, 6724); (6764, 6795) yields 1.5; 29.1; 27.2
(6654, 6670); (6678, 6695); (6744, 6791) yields 1.1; 29.8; 26.8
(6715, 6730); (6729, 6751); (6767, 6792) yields -0.9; 24.5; 27.2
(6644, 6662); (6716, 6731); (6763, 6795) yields 2.0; 30.2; 27.2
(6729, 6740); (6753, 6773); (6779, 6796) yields -0.9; 26.8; 25.9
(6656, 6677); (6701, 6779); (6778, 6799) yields 2.6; 30.5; 26.2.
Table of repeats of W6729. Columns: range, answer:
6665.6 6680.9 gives 31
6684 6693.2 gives 27.3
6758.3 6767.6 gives 27.8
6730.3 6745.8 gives 27.3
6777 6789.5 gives 26.3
